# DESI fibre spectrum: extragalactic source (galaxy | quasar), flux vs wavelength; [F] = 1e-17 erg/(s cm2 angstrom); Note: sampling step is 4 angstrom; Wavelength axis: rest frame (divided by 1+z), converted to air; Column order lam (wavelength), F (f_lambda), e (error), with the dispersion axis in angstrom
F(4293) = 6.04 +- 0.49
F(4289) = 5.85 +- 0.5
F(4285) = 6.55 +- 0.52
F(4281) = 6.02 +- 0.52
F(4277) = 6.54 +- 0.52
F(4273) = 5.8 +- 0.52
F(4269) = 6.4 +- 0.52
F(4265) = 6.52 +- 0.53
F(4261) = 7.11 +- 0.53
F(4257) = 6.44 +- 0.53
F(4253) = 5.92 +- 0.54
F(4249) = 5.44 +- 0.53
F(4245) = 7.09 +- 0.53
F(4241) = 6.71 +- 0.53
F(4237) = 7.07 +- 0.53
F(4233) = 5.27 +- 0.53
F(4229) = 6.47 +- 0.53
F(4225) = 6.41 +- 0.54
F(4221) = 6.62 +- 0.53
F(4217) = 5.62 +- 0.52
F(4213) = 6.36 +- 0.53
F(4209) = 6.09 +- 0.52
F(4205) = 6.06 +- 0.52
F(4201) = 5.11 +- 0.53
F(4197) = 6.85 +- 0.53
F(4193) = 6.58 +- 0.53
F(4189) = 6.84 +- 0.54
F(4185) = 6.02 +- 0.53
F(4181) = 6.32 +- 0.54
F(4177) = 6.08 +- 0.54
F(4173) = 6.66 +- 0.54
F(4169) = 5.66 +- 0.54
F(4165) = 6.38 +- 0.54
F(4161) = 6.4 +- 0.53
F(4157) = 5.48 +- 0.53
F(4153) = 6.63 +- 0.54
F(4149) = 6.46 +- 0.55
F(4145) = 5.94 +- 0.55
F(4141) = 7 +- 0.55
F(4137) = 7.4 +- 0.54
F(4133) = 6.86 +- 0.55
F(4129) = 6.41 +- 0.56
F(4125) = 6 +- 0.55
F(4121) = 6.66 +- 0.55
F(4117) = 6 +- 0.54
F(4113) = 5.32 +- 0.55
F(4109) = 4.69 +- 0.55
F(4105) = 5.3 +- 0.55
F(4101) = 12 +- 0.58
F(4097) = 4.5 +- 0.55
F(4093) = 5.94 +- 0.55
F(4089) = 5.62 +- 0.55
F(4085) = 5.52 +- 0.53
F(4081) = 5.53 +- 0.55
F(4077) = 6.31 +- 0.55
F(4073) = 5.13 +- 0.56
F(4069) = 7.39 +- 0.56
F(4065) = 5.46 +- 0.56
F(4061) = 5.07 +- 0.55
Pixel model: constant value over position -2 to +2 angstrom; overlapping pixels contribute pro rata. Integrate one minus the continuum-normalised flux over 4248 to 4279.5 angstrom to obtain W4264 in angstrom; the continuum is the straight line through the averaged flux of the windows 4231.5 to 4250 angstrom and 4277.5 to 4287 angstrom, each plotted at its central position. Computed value 0.3 angstrom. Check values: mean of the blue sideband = 6.39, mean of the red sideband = 6.33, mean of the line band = 6.29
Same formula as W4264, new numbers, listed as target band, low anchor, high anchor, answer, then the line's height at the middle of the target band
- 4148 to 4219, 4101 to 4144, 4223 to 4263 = 2.4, 6.41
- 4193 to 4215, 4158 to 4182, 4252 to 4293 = 0.4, 6.25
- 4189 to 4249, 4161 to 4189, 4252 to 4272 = 0.6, 6.36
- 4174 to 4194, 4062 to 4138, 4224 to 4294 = -0.4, 6.25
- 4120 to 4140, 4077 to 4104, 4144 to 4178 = -1.2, 6.31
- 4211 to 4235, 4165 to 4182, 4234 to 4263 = 1.0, 6.39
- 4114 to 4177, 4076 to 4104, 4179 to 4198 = 1.1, 6.48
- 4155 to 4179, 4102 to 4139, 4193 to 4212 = 0.2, 6.16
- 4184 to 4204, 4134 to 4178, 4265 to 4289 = 0.2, 6.35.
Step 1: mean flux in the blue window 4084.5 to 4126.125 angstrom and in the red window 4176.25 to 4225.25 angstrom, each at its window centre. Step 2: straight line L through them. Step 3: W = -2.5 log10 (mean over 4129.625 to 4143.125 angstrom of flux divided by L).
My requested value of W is -0.135 mag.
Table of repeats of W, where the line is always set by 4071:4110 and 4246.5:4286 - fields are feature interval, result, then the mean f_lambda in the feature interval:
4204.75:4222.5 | 0.013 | 6.15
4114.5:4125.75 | -0.015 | 6.2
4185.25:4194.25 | -0.067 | 6.59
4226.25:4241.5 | -0.018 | 6.35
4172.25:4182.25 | -0.024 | 6.32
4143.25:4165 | -0.008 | 6.2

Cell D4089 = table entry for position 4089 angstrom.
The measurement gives 5.62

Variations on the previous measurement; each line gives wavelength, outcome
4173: 6.66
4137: 7.4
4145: 5.94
